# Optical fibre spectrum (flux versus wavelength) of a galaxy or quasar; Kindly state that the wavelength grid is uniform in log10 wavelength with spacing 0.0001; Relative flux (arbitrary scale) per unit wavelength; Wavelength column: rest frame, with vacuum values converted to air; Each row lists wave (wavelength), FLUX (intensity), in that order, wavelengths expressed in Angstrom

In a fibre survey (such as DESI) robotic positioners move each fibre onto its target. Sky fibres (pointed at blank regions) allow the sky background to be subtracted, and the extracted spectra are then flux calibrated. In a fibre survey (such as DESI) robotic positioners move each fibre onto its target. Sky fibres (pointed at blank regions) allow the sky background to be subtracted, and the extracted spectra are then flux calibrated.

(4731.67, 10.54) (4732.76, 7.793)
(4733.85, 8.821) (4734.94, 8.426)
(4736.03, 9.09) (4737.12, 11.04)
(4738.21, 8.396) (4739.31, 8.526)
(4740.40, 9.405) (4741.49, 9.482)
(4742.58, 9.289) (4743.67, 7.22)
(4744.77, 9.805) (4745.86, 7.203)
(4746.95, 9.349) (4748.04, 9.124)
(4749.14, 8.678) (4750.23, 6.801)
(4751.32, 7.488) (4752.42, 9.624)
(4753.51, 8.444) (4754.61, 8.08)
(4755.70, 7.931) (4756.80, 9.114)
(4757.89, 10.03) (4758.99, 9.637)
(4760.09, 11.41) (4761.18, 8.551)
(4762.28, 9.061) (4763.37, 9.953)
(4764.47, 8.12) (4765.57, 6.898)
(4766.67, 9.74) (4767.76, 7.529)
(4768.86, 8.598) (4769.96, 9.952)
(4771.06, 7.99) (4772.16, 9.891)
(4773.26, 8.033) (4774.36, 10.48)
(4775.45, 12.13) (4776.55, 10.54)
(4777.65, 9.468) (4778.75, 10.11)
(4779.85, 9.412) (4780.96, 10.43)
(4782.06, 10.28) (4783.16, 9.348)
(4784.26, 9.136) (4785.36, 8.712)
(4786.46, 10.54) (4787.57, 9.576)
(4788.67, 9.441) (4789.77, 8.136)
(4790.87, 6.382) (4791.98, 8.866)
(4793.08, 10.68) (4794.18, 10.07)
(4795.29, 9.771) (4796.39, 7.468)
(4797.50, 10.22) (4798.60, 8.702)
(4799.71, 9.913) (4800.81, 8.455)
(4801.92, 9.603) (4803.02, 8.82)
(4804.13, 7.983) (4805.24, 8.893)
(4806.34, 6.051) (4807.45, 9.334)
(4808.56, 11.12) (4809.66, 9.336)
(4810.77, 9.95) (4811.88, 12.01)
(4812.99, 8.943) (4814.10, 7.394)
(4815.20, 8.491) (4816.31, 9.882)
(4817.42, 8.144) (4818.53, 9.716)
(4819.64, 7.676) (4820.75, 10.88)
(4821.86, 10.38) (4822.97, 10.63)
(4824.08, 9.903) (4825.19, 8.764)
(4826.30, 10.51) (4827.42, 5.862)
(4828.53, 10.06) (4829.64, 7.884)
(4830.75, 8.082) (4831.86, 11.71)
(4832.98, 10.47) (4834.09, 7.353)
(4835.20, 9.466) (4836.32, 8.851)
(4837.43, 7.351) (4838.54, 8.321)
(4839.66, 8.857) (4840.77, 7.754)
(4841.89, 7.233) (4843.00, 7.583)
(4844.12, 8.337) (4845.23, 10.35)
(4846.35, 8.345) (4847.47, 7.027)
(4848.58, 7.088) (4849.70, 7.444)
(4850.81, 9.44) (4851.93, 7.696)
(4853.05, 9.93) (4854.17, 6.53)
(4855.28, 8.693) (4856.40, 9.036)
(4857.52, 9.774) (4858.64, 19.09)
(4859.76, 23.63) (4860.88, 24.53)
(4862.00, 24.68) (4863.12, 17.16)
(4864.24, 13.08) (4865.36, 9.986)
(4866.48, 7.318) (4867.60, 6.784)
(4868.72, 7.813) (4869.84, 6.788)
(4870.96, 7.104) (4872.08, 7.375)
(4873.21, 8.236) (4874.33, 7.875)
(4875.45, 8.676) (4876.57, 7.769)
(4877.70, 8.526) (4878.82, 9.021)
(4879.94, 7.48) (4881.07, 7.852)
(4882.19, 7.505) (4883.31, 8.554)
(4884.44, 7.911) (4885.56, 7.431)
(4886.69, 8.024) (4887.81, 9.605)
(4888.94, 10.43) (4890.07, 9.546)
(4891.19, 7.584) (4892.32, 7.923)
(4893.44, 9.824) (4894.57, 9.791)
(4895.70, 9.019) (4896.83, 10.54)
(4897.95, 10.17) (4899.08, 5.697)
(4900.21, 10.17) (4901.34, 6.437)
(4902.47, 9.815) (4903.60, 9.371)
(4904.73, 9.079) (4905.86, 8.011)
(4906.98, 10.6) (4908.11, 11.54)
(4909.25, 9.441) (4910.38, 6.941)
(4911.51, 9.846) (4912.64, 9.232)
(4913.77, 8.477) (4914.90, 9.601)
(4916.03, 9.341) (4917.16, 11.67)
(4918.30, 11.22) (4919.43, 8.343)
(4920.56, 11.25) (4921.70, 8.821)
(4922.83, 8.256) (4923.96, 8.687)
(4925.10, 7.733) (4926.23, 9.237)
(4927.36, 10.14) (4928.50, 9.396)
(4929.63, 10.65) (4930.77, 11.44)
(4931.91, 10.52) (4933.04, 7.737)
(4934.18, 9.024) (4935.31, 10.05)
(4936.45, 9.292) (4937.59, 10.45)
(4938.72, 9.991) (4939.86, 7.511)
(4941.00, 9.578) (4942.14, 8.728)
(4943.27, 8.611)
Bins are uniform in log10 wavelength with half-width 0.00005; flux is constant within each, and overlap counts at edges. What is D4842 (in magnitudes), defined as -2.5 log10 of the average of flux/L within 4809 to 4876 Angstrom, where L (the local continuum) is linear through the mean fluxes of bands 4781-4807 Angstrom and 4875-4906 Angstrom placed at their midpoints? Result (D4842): -0.12 mag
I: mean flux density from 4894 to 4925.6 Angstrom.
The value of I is 9.25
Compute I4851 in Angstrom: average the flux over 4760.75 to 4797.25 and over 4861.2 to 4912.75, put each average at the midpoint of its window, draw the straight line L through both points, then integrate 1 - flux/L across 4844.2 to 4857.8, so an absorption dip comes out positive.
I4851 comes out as 1.3 Angstrom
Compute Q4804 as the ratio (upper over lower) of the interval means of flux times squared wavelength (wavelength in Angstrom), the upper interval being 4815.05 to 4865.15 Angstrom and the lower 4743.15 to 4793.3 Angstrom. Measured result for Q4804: 1.17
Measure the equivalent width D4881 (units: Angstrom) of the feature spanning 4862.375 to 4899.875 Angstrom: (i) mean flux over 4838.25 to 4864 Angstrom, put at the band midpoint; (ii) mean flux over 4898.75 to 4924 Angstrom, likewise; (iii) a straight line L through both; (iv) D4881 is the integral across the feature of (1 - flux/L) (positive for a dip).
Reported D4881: 5.3 Angstrom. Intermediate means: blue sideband 11.3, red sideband 9.25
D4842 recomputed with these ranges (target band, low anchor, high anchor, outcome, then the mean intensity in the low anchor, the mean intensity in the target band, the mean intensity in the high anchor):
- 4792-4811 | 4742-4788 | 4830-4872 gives 0.05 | 9.14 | 9.18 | 10.2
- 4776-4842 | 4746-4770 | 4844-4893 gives 0.01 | 8.77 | 9.17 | 9.9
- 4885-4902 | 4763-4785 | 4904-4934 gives 0.08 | 9.39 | 8.82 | 9.5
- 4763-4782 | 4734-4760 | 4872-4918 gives -0.07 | 8.83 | 9.38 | 8.86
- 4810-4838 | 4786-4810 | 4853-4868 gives 0.19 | 9.05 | 9.21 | 13.8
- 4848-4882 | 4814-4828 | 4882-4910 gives -0.16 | 9.15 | 10.5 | 8.97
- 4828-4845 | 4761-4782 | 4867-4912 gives 0.03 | 9.34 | 8.65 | 8.55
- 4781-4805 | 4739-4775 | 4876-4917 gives -0.04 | 8.85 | 9.17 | 8.87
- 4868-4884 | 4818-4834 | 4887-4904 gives 0.16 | 9.4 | 7.89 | 9.04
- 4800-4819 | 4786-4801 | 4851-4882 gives 0.05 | 9.17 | 9.08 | 10.8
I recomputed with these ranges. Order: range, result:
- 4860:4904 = 9.67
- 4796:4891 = 9.47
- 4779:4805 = 9.22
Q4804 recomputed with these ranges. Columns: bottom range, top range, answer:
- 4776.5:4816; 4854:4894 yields 1.15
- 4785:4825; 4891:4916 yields 1.03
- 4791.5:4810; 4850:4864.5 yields 1.57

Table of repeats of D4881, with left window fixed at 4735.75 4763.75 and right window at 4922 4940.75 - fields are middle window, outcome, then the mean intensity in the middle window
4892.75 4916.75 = 0.3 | 9.2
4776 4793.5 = -0.8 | 9.43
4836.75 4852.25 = 1.9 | 8.07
